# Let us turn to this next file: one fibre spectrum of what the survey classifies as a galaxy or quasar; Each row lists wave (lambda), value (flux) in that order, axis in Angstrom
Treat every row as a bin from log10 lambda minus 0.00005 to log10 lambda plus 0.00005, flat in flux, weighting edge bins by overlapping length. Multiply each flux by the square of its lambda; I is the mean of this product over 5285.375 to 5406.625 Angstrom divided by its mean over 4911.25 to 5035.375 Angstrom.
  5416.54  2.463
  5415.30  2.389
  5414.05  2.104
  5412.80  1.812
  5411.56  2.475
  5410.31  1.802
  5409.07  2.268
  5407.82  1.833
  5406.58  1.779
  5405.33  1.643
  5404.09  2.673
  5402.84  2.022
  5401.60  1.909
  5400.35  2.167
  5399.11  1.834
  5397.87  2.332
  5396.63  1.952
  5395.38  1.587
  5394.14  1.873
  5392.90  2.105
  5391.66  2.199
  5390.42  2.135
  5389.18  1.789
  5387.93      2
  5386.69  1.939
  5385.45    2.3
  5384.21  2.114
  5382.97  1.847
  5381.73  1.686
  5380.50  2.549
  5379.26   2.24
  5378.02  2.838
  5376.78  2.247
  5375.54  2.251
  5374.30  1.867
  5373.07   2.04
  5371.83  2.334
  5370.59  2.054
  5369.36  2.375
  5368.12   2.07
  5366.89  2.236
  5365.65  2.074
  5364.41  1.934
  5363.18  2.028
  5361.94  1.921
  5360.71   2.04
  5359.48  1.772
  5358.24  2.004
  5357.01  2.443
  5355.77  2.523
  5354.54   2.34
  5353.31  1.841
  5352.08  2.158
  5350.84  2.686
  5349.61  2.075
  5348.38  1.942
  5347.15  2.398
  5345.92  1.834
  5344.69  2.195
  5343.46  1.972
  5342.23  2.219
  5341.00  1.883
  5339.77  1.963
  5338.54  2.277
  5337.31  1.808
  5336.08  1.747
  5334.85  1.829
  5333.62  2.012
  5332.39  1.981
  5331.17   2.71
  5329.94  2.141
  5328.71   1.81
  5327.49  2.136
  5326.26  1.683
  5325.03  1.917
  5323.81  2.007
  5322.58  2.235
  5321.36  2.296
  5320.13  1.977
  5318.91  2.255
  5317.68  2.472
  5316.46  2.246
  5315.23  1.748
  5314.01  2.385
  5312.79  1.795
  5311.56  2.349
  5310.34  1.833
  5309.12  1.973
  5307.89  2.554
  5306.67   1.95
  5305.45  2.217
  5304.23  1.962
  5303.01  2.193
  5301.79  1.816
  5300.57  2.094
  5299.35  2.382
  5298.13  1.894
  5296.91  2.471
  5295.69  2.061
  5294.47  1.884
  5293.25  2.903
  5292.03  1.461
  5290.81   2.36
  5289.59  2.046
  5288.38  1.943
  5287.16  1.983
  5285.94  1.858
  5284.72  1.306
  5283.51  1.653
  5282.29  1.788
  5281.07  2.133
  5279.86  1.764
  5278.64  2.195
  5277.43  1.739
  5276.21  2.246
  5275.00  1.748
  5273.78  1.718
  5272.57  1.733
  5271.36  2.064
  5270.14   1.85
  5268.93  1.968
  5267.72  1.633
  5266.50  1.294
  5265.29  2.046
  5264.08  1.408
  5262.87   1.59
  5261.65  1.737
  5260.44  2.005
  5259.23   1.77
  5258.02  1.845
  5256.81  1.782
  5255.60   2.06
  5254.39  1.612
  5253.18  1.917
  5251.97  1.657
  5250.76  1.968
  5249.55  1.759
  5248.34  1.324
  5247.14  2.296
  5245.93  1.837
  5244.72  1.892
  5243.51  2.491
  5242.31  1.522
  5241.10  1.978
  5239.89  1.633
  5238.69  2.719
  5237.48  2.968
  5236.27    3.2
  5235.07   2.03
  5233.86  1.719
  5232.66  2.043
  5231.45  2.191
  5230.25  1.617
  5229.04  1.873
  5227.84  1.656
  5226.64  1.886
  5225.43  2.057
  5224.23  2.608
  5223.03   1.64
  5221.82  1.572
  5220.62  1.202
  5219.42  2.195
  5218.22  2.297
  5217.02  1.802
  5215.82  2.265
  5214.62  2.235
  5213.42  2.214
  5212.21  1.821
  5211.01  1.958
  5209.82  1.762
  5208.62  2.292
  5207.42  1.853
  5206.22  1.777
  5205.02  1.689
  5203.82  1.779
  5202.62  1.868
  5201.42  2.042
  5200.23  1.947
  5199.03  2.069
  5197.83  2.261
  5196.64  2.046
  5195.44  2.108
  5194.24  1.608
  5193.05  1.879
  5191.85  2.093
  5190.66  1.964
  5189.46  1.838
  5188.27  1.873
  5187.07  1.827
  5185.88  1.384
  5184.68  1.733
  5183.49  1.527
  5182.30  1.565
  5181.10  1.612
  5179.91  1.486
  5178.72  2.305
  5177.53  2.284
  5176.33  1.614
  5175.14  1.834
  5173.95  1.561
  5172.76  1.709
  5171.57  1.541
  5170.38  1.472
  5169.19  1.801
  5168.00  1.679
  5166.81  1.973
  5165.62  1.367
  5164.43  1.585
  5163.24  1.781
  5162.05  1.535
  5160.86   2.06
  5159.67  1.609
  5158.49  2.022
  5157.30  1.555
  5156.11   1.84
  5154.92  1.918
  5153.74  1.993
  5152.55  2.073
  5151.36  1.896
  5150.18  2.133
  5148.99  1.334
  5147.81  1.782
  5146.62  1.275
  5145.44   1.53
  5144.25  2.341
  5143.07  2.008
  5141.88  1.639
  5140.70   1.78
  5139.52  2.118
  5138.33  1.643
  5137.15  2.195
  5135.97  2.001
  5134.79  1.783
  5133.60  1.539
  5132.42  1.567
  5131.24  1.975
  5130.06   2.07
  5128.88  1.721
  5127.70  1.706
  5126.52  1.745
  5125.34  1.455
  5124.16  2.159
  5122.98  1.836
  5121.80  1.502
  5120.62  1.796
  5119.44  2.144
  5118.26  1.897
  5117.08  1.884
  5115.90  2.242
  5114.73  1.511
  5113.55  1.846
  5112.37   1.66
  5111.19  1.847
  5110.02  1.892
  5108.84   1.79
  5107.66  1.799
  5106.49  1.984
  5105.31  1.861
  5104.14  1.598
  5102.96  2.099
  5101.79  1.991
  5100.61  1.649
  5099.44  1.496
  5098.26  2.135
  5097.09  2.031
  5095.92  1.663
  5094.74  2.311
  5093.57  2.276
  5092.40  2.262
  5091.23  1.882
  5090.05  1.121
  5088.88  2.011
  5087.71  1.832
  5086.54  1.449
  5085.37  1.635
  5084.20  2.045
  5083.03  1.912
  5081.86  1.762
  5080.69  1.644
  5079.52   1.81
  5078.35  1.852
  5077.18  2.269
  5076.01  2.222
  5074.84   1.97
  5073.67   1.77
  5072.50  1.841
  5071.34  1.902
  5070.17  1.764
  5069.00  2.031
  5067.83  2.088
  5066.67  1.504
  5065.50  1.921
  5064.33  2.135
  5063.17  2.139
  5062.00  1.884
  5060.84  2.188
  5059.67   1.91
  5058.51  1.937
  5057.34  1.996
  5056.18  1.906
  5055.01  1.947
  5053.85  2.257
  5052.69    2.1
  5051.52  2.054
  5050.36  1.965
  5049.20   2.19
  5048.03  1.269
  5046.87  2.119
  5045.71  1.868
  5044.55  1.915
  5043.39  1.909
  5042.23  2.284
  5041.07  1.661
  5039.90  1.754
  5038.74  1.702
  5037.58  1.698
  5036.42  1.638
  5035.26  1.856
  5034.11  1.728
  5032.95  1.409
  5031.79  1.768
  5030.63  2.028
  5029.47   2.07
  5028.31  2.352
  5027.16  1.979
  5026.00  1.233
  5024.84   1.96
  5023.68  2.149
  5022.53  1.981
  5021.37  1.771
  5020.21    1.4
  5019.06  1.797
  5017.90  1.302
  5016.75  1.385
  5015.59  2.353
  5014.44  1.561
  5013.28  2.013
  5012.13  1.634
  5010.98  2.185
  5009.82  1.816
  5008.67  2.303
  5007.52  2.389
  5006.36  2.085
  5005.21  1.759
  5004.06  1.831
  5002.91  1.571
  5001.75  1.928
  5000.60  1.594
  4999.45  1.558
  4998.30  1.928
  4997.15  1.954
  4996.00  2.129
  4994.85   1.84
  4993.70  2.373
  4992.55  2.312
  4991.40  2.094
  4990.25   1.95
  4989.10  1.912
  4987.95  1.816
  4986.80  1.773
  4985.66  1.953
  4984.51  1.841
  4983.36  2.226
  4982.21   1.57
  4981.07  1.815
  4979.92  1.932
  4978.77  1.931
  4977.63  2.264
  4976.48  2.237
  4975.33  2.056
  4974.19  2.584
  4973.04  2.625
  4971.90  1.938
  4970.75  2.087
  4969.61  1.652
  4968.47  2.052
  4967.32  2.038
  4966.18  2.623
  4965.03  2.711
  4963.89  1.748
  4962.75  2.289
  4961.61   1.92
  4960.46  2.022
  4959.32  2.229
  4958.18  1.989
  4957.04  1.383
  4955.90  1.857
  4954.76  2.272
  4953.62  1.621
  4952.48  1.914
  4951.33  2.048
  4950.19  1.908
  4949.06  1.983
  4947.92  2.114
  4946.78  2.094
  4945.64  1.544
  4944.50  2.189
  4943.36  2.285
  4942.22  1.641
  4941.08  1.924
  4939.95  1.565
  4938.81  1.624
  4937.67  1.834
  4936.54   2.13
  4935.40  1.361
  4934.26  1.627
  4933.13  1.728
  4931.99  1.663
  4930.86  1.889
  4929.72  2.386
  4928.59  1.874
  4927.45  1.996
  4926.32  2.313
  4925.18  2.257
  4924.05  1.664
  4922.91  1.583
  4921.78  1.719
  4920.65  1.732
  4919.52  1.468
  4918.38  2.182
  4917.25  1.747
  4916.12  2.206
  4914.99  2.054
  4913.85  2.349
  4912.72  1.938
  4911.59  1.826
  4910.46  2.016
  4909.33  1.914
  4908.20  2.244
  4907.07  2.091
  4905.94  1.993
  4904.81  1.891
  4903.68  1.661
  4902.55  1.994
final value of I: 1.3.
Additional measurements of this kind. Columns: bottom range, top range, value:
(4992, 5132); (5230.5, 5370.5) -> 1.18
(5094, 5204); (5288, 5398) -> 1.24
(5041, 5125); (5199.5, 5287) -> 1.07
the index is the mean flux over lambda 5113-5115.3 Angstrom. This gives 1.68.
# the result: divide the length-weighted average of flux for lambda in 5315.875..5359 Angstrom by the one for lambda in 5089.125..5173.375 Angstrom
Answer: 1.2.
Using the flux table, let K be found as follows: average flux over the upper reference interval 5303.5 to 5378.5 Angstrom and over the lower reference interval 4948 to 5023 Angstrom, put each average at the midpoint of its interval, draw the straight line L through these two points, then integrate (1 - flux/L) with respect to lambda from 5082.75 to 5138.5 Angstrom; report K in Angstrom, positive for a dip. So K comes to 4.8 Angstrom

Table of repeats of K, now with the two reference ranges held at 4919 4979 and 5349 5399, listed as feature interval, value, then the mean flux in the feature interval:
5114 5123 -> 0.8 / 1.85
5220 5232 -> 1.4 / 1.83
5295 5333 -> -0.3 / 2.11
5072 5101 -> 2.0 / 1.88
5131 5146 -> 1.3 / 1.85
